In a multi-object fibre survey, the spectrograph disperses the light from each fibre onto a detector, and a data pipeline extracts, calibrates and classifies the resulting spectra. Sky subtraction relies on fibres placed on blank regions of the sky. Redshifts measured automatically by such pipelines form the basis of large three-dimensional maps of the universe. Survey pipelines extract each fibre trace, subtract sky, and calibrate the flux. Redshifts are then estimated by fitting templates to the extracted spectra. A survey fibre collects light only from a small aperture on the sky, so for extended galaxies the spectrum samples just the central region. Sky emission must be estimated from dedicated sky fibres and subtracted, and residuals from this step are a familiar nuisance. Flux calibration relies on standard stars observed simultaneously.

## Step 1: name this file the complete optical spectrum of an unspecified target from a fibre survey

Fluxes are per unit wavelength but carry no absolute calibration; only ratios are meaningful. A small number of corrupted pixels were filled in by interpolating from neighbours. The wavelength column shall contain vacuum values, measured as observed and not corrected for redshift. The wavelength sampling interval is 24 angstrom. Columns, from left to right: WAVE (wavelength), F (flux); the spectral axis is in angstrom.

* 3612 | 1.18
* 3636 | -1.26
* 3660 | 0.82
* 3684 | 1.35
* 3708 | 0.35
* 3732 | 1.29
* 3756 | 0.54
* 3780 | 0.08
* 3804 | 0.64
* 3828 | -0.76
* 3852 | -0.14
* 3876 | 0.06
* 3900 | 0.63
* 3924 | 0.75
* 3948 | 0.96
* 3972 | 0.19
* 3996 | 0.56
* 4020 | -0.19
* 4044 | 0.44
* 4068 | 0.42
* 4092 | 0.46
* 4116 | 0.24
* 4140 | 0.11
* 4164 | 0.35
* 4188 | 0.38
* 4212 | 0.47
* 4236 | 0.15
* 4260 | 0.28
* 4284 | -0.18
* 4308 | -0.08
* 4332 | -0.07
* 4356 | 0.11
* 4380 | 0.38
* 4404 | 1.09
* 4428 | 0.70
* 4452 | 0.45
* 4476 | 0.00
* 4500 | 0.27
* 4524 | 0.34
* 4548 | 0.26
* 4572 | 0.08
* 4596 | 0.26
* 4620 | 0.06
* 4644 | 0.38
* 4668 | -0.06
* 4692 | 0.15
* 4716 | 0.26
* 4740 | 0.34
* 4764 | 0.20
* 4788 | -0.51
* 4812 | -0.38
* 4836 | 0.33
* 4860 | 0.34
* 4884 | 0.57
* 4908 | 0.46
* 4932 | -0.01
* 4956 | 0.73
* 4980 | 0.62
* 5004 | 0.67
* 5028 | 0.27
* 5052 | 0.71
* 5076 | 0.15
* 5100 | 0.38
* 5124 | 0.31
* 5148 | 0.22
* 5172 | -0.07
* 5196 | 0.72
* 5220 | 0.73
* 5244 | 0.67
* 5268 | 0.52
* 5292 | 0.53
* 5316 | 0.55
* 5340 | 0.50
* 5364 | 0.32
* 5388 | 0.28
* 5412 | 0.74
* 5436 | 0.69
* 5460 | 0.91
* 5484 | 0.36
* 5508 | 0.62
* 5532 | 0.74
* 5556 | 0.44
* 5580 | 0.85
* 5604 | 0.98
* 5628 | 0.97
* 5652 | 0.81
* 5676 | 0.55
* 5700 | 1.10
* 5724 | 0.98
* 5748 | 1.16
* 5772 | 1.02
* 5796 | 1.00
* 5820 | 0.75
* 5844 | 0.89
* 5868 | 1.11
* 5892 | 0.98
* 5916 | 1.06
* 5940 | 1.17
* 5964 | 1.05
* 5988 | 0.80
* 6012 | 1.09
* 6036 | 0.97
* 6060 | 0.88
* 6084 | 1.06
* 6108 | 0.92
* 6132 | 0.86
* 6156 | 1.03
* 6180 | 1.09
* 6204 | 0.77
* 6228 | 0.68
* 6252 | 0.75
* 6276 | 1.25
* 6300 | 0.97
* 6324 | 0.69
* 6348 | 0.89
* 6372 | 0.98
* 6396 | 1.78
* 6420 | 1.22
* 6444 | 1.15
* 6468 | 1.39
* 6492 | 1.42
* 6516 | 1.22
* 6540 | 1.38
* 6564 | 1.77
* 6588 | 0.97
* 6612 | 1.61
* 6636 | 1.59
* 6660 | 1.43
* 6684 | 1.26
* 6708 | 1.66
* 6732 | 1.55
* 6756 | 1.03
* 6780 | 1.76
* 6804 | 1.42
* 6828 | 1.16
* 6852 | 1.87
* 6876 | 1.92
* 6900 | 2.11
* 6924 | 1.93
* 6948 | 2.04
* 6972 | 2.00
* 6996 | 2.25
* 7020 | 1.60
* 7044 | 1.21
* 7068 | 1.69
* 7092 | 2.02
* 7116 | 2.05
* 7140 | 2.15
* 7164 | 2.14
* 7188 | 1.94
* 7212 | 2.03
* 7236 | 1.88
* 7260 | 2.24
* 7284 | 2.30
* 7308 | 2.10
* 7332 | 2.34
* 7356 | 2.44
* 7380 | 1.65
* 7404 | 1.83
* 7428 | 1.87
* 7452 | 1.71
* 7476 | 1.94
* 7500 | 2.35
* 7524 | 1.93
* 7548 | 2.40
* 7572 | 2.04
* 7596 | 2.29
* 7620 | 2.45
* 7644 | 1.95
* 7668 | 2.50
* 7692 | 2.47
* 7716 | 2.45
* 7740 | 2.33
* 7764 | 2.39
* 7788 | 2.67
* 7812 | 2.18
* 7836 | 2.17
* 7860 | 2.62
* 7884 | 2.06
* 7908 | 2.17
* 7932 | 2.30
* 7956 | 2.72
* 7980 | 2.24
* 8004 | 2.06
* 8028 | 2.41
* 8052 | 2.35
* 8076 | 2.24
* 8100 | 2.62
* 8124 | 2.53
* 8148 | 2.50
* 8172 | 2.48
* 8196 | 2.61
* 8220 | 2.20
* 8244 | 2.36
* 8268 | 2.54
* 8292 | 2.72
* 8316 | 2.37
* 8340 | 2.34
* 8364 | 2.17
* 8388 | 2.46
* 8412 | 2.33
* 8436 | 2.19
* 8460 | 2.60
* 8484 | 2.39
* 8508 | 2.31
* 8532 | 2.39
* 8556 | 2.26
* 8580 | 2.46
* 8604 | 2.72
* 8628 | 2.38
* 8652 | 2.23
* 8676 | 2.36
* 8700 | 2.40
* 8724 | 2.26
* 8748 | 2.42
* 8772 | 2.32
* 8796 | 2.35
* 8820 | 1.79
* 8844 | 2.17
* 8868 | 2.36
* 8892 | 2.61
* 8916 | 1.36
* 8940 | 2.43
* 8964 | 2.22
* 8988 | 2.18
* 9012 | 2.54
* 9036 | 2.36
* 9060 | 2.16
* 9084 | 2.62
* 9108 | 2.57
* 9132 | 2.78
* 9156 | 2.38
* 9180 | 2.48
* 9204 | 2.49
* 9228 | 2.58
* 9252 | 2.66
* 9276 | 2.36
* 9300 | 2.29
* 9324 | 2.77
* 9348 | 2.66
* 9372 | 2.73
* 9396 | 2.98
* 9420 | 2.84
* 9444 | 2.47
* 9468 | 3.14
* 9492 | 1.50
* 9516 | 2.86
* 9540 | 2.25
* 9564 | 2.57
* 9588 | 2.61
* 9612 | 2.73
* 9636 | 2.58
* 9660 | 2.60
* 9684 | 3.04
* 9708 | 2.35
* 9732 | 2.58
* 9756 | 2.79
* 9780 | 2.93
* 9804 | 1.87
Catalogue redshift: 0.717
